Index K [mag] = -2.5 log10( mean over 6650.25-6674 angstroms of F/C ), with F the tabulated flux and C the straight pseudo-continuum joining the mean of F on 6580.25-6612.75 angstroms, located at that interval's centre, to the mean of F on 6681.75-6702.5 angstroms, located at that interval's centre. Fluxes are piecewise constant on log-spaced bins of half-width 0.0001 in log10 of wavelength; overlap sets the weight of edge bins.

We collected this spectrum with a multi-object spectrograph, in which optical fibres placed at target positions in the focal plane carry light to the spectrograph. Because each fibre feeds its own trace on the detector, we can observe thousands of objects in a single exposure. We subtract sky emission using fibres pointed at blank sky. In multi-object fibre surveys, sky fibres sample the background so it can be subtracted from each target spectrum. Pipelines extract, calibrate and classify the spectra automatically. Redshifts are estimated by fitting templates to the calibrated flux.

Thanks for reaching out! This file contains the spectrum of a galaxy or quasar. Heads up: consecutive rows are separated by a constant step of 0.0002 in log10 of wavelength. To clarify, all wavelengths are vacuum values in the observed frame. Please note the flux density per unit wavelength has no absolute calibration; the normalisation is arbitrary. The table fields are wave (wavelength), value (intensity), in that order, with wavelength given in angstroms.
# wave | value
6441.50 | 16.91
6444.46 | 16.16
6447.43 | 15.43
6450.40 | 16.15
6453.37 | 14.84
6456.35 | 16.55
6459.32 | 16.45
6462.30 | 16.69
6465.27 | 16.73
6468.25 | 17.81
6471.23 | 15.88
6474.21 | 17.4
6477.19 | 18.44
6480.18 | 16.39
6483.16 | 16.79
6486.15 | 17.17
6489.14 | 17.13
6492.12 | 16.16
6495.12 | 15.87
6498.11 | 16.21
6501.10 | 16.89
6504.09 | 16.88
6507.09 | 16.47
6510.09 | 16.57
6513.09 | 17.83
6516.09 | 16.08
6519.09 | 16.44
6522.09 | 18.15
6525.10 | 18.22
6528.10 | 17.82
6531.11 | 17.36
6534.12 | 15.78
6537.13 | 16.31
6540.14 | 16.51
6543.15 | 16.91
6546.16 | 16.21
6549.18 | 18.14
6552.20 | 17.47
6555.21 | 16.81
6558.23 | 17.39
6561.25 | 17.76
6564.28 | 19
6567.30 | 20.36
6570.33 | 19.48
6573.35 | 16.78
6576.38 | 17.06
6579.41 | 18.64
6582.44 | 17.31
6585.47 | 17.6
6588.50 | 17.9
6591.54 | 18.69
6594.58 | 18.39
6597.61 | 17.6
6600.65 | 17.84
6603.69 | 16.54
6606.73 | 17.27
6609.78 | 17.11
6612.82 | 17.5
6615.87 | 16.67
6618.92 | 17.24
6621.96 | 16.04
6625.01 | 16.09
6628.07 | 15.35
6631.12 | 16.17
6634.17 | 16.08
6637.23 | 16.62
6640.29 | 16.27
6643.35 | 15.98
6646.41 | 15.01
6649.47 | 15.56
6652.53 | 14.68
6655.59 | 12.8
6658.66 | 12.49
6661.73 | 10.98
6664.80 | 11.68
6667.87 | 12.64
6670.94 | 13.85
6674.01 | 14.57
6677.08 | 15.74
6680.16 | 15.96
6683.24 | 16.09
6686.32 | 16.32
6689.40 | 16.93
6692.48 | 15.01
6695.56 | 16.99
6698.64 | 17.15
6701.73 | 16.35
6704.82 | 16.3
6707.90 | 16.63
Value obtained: 0.283 mag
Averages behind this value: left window 17.6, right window 16.4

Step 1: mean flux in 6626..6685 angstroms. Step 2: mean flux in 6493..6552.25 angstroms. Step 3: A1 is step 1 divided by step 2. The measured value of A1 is 0.87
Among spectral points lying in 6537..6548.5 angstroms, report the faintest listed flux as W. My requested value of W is 16.21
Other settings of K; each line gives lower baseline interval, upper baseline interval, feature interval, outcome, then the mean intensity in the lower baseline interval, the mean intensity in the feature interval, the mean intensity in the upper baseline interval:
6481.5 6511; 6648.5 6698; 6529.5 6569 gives -0.09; 16.6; 17.4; 14.6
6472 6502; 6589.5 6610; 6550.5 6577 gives -0.04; 16.8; 18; 17.7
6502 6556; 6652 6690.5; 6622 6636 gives -0.07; 17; 15.9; 14.2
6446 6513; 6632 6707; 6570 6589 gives -0.12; 16.6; 17.7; 15.1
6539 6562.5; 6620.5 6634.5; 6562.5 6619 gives -0.08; 17.2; 17.9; 15.9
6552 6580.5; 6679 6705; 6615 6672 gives 0.15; 18.1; 14.8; 16.4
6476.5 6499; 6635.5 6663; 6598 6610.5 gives -0.14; 16.7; 17.2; 14.5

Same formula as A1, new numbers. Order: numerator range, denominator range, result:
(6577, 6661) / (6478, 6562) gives 0.97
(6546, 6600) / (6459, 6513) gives 1.07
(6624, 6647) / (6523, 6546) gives 0.94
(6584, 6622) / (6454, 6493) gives 1.04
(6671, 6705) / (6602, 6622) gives 0.94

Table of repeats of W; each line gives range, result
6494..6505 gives 15.87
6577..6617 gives 16.54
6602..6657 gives 12.8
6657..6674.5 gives 10.98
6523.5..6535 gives 15.78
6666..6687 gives 12.64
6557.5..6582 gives 16.78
